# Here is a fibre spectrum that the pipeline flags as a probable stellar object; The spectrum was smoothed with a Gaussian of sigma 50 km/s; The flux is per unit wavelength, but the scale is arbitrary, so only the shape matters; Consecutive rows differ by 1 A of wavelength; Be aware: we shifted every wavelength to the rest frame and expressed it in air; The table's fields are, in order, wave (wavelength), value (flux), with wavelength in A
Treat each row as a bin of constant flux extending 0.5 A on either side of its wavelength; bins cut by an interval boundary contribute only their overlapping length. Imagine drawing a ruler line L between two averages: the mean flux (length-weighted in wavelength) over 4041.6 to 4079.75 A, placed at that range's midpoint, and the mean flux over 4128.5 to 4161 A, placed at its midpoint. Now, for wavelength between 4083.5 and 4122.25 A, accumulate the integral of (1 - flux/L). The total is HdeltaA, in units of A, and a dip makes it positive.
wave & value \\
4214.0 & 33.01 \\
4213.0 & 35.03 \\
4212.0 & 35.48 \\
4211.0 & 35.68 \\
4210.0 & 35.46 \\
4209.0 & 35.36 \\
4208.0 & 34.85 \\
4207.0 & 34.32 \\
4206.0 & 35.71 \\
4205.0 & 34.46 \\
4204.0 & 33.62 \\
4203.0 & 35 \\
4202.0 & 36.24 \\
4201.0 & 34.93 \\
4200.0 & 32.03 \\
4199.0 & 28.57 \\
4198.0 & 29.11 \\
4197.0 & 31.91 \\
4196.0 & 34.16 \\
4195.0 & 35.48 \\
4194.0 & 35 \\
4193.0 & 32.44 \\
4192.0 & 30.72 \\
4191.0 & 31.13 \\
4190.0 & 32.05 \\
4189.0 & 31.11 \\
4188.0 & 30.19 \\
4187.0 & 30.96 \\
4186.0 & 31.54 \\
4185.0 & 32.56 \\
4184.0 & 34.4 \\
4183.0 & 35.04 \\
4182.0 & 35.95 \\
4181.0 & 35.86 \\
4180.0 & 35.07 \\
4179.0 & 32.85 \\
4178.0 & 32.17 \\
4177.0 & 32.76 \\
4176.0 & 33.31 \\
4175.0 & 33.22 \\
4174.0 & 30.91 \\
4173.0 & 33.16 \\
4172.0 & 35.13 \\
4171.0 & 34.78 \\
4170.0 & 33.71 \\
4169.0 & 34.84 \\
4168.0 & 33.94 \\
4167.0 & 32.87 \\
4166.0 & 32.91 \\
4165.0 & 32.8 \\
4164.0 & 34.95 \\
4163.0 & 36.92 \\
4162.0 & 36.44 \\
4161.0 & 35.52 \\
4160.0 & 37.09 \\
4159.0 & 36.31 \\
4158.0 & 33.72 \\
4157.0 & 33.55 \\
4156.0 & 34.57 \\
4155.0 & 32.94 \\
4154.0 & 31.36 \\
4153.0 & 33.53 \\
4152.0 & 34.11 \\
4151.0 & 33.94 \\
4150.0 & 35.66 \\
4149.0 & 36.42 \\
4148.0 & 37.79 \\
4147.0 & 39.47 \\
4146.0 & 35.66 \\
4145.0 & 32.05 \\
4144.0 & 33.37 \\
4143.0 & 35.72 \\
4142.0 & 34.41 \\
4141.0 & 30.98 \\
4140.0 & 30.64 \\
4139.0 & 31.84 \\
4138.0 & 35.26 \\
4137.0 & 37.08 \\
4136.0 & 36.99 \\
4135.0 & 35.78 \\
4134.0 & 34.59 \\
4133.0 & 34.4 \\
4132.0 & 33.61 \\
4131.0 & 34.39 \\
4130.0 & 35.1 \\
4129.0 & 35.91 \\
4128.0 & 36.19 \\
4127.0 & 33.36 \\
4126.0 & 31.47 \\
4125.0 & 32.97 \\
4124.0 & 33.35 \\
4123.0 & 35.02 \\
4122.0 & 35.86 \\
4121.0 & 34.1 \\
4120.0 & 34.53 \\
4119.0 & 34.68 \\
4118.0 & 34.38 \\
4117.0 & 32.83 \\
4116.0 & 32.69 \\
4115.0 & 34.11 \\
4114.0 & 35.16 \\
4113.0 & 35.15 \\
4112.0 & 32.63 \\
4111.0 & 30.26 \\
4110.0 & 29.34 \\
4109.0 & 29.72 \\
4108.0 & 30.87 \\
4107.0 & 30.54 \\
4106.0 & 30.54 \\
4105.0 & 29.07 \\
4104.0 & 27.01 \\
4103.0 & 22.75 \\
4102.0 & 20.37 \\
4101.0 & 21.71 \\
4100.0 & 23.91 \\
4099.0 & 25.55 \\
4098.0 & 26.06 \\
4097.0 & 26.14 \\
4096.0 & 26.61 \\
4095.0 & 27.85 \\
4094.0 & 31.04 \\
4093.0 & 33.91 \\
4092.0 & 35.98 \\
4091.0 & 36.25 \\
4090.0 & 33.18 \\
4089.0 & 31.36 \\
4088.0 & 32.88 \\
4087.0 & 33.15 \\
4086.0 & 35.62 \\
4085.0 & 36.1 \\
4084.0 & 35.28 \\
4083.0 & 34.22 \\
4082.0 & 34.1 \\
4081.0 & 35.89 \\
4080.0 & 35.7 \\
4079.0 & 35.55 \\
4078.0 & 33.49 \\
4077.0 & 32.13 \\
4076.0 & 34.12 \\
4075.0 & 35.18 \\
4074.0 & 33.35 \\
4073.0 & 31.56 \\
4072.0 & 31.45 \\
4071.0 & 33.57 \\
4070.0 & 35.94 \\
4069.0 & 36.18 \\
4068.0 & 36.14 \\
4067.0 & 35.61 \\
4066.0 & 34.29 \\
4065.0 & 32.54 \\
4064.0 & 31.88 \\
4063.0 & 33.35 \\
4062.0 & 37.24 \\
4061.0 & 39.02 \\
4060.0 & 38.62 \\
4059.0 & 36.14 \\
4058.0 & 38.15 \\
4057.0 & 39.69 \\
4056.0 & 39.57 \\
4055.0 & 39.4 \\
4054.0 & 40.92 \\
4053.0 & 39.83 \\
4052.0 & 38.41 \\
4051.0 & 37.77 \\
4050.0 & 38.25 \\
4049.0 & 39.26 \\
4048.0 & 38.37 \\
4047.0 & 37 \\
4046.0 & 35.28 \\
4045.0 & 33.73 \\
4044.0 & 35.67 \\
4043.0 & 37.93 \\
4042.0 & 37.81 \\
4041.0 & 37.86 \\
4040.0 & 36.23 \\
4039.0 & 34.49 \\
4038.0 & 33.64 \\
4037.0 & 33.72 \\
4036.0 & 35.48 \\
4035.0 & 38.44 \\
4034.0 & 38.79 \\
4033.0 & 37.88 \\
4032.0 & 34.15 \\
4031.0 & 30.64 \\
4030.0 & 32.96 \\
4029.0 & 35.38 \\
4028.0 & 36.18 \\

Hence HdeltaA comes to 4.8 A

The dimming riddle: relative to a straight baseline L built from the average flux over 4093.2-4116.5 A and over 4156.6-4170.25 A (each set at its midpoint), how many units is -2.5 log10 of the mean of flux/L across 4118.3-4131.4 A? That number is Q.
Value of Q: -0.12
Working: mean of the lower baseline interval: 28.7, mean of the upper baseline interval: 34.7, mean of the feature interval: 34.4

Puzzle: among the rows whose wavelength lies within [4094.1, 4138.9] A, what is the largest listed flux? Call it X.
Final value 37.08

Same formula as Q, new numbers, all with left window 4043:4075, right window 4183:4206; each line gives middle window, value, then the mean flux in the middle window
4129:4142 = 0.00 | 34.3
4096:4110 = 0.30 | 26.6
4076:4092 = 0.04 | 34.4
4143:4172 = -0.03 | 34.7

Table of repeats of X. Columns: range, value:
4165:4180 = 35.13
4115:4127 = 35.86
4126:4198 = 39.47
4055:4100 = 39.69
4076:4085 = 36.1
